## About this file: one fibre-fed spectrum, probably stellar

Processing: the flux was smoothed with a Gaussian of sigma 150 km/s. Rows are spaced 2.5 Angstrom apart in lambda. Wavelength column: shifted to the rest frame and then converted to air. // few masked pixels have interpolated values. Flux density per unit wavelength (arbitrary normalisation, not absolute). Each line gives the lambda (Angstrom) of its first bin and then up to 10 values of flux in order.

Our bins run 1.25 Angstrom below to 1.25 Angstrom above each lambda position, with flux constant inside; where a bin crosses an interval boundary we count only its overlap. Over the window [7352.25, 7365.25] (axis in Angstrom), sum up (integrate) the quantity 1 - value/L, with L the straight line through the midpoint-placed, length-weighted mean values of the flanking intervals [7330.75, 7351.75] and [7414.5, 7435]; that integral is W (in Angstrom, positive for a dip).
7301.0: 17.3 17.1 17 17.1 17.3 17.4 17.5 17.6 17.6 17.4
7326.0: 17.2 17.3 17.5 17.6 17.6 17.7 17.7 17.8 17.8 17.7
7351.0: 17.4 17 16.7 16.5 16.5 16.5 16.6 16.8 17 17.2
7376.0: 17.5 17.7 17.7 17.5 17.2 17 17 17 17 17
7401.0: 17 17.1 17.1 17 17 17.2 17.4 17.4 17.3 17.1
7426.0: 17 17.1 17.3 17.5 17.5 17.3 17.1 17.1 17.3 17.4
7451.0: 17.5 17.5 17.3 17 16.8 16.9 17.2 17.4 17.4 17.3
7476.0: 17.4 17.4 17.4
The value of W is 0.7 Angstrom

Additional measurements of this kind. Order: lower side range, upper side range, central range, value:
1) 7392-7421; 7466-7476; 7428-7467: 0.1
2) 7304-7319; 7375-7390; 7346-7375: 0.7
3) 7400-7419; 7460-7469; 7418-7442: -0.2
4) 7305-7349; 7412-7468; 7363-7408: 0.6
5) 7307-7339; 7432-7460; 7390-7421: 0.4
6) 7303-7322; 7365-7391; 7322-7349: -0.4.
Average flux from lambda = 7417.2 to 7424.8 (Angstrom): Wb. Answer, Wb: 17.3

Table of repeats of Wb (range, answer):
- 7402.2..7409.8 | 17.1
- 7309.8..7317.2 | 17.4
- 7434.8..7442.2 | 17.3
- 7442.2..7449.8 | 17.3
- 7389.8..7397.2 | 17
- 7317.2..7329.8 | 17.4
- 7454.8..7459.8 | 17.1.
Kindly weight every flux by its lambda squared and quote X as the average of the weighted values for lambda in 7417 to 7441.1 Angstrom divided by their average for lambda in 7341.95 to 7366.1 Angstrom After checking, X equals 1.03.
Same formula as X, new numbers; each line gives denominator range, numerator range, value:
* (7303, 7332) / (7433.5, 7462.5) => 1.03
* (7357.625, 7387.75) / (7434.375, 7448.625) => 1.03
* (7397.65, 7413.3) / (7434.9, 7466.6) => 1.02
